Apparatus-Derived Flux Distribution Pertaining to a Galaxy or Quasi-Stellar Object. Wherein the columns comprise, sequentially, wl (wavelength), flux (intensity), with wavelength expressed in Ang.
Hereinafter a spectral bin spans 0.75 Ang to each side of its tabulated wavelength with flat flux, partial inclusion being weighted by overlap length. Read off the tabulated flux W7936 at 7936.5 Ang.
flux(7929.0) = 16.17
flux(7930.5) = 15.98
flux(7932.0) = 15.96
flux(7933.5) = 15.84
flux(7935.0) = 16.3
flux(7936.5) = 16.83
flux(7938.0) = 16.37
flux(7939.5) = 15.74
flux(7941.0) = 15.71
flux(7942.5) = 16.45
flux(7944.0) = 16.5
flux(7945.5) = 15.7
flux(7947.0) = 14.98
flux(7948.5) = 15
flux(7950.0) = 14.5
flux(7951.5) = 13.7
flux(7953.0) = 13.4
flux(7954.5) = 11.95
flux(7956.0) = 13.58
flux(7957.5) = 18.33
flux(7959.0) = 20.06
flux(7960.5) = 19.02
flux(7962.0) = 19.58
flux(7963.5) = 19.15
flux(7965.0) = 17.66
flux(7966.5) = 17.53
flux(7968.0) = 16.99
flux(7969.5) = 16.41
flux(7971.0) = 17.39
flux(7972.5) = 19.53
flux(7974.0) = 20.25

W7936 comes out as 16.83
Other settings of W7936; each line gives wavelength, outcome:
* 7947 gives 14.98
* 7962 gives 19.58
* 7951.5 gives 13.7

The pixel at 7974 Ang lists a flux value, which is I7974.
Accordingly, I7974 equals 20.25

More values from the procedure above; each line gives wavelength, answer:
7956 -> 13.58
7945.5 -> 15.7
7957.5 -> 18.33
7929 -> 16.17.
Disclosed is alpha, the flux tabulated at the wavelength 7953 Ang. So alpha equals 13.4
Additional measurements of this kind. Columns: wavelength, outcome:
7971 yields 17.39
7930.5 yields 15.98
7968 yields 16.99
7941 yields 15.71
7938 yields 16.37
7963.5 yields 19.15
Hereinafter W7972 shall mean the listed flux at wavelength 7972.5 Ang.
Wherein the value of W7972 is 19.53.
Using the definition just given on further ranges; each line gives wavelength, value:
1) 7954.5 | 11.95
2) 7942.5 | 16.45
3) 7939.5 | 15.74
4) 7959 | 20.06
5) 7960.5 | 19.02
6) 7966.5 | 17.53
